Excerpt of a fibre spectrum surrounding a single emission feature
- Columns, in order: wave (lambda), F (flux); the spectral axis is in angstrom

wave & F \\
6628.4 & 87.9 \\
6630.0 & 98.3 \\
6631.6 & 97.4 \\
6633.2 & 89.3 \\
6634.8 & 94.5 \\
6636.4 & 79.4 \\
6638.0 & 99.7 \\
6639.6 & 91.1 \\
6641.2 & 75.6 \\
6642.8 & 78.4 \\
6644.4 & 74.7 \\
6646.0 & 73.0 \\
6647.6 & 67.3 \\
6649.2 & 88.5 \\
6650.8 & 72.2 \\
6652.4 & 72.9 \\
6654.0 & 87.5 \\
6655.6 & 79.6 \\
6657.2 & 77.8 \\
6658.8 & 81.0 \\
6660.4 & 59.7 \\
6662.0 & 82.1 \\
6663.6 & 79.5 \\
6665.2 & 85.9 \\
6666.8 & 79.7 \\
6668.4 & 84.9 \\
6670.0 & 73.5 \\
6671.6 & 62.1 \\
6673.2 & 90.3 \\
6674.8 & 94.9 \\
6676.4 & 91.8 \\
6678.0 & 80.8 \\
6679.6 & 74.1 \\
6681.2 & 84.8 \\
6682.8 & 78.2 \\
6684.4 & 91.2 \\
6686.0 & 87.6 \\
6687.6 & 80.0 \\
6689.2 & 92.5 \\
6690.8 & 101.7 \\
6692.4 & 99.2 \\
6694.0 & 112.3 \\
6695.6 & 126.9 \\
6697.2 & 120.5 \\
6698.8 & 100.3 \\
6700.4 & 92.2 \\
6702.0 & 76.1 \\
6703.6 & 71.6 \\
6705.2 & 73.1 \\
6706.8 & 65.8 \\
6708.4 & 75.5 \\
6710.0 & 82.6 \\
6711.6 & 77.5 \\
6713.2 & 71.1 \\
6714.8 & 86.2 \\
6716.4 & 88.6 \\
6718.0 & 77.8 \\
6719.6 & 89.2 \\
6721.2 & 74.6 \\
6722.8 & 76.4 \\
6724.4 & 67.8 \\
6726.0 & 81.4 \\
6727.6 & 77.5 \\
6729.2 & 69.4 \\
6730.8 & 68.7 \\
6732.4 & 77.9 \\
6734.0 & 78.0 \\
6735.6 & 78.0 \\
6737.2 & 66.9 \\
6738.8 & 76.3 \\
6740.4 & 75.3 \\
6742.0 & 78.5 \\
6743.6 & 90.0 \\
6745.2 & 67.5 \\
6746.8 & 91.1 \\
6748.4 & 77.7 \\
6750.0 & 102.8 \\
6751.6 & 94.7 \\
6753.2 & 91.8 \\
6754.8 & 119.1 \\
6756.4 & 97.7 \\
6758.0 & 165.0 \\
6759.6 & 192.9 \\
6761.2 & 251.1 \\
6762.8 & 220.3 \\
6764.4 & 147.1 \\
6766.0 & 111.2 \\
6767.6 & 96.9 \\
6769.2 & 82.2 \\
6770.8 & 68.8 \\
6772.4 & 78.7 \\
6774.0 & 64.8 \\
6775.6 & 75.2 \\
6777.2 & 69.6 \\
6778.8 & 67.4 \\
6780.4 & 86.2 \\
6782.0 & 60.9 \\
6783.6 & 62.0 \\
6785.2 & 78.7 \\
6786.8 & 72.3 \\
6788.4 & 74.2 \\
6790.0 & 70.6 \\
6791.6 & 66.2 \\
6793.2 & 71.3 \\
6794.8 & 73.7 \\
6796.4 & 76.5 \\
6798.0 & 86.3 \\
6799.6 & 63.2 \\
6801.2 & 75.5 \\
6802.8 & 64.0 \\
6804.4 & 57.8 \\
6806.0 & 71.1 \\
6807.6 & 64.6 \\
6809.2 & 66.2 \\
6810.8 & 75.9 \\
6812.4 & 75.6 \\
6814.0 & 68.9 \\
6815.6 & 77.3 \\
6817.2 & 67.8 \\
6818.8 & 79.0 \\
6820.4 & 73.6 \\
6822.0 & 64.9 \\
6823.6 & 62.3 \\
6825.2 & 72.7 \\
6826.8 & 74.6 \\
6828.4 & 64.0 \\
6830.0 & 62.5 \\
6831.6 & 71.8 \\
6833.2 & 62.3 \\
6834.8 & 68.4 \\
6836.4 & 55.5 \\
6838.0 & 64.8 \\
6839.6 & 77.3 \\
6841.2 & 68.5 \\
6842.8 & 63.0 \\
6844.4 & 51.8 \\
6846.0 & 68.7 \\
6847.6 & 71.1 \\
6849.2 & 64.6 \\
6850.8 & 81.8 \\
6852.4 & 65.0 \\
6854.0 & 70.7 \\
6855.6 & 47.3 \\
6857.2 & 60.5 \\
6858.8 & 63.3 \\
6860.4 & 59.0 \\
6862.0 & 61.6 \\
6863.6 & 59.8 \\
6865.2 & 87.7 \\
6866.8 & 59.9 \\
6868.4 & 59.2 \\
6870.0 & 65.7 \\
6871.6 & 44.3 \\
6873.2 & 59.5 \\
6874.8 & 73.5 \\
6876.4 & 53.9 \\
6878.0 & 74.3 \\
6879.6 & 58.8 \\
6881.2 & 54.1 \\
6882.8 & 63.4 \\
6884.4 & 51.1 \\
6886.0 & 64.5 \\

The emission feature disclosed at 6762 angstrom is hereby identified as [O III] 5007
